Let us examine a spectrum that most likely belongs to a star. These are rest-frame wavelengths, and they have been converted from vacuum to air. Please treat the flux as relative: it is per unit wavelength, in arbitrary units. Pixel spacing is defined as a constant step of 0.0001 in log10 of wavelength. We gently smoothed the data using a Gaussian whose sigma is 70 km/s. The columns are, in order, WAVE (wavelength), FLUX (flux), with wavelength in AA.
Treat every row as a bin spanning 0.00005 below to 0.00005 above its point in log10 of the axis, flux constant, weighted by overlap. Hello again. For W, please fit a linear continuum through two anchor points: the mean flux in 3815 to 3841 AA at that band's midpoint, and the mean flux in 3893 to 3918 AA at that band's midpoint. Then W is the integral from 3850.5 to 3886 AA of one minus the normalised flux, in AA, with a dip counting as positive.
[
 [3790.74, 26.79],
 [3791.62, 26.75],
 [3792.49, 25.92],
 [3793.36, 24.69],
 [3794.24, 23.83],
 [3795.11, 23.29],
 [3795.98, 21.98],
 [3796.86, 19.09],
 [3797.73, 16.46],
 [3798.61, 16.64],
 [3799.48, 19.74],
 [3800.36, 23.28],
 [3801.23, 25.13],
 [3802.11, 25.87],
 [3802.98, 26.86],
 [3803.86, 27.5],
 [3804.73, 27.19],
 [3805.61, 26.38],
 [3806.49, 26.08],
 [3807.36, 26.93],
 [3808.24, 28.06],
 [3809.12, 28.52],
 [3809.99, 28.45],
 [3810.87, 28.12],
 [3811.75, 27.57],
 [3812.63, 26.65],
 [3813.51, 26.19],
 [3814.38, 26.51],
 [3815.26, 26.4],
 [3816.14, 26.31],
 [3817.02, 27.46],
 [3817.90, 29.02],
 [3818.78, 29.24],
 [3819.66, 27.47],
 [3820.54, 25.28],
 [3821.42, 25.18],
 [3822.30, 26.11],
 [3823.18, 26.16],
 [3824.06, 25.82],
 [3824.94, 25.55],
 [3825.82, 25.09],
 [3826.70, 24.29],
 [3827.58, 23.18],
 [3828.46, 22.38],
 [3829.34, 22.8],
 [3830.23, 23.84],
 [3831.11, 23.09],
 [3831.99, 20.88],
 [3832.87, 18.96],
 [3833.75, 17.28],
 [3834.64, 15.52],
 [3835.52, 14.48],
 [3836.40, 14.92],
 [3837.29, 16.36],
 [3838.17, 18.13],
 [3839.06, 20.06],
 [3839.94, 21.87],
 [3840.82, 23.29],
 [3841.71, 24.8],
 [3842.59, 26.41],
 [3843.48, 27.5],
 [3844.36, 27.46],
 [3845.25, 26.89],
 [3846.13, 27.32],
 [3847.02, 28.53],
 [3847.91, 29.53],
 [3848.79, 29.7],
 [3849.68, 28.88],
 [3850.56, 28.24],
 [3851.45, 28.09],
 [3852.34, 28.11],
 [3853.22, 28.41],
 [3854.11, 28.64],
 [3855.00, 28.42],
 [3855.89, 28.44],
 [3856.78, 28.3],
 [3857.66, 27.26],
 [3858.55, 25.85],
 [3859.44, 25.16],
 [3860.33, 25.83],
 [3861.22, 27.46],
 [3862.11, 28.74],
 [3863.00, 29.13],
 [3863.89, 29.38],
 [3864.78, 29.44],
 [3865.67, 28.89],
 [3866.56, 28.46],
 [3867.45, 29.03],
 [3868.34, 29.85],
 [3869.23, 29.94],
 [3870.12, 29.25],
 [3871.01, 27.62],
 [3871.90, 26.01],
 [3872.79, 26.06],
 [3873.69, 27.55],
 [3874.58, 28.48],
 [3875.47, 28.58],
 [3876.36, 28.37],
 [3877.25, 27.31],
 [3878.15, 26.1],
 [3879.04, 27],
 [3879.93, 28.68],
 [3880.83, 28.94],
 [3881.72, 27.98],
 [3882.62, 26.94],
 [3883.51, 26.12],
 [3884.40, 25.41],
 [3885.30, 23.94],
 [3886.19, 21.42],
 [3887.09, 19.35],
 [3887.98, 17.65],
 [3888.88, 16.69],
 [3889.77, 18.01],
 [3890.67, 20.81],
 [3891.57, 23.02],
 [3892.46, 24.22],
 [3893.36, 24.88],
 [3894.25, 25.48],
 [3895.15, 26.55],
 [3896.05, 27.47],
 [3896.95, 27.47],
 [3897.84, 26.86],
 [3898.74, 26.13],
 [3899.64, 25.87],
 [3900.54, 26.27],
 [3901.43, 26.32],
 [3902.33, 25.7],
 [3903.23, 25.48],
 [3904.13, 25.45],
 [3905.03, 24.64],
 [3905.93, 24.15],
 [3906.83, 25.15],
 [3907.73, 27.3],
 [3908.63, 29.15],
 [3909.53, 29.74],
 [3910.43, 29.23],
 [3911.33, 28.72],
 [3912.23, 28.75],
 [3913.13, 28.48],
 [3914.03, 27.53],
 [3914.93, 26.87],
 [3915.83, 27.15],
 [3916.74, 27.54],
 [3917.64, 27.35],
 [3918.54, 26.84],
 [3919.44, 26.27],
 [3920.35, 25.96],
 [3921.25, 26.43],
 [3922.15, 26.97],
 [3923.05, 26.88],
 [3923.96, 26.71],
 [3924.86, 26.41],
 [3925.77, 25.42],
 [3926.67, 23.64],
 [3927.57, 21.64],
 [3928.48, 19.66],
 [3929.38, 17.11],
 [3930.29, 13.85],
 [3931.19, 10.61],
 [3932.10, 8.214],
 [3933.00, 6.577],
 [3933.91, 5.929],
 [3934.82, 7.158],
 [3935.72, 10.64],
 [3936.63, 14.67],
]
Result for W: -4.03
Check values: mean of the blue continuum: 22.8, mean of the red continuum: 26.9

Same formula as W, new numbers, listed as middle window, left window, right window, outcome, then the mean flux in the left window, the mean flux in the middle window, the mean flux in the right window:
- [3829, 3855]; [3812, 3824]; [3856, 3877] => 3.3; 26.7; 23.9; 28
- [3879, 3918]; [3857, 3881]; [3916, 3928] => 1.8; 27.9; 25.6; 26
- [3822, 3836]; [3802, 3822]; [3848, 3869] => 2.7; 27.1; 22.2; 28.3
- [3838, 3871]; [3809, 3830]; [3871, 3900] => -2.3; 26.2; 27.4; 25.2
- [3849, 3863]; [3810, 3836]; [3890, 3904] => -1.7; 24.4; 27.8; 25.4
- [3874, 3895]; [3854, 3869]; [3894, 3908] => 1.8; 28.1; 24.6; 26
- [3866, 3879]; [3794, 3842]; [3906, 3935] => -2.5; 23.8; 28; 23.1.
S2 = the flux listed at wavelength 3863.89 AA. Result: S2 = 29.38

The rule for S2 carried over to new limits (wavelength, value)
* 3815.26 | 26.4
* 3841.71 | 24.8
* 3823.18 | 26.16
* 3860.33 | 25.83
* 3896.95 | 27.47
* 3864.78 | 29.44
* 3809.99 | 28.45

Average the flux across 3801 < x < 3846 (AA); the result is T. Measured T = 24.5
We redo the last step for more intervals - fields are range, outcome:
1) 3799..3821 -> 26.6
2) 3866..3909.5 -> 25.9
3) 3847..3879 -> 28.1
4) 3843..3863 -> 27.9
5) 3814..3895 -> 25.4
